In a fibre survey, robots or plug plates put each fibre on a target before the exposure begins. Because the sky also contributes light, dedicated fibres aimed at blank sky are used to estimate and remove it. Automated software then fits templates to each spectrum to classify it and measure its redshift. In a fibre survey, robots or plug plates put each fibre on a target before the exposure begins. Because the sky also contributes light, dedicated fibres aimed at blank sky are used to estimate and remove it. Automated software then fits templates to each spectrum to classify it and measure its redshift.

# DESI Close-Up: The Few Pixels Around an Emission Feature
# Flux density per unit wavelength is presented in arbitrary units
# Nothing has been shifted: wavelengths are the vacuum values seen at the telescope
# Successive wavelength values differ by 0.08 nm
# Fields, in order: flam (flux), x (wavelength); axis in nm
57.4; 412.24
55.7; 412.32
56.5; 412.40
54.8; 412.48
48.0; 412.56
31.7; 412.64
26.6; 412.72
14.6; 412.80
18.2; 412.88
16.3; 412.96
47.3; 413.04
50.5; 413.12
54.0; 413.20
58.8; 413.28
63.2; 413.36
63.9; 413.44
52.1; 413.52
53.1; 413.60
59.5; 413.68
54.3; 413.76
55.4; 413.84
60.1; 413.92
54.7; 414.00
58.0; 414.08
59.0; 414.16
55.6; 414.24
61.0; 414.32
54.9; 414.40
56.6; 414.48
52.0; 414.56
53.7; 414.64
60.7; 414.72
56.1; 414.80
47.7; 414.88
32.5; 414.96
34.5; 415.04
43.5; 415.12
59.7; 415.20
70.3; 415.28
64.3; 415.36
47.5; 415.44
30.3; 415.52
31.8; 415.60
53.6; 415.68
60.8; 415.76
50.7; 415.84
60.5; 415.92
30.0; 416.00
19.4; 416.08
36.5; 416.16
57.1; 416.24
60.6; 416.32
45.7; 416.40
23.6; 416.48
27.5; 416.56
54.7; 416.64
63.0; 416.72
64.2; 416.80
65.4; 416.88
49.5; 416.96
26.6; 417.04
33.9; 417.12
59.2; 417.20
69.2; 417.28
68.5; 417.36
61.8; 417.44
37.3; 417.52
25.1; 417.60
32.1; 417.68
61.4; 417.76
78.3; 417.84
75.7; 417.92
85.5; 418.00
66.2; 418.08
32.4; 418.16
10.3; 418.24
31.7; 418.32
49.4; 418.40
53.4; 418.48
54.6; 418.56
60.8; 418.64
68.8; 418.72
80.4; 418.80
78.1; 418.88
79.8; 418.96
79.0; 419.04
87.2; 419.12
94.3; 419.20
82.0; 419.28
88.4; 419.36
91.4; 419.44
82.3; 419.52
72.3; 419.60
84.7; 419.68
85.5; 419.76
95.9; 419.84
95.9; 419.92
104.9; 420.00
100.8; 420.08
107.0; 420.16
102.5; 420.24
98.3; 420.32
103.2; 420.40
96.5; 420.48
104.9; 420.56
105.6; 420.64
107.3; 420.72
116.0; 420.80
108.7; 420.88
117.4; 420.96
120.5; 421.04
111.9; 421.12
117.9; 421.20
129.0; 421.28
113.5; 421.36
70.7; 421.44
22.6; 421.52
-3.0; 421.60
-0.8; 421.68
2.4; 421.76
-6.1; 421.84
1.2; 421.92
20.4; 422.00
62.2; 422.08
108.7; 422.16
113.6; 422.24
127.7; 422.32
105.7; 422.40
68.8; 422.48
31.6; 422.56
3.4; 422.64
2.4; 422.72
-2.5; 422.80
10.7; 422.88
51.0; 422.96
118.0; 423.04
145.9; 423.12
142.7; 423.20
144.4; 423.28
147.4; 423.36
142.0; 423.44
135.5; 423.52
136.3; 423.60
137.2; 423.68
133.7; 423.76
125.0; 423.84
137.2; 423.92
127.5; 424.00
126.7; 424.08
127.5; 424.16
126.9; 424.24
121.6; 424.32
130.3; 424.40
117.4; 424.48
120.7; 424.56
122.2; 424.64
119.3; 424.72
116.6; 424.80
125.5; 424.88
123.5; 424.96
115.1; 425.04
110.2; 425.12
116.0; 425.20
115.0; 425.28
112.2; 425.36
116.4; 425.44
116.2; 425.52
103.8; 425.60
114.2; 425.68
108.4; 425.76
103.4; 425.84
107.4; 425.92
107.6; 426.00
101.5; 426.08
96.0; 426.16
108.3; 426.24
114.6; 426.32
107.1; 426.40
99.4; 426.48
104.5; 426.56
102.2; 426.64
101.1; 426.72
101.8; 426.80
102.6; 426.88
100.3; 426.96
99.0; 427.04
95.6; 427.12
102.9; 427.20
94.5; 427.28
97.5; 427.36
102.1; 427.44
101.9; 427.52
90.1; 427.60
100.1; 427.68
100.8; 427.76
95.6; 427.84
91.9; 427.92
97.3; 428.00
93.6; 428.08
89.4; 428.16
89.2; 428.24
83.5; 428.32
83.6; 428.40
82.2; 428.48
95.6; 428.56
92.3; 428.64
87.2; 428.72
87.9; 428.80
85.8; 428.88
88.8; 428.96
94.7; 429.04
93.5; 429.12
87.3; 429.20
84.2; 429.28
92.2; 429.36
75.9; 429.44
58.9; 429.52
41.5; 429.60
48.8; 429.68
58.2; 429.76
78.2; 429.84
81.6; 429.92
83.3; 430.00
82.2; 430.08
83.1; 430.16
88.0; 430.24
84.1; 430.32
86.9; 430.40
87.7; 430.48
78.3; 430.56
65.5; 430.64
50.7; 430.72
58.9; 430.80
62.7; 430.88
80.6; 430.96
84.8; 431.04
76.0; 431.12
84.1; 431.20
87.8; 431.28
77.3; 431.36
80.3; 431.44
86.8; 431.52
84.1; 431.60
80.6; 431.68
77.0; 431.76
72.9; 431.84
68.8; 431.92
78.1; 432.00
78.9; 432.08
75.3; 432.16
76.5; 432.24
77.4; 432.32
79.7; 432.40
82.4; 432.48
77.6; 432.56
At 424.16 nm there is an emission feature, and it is Lyman alpha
